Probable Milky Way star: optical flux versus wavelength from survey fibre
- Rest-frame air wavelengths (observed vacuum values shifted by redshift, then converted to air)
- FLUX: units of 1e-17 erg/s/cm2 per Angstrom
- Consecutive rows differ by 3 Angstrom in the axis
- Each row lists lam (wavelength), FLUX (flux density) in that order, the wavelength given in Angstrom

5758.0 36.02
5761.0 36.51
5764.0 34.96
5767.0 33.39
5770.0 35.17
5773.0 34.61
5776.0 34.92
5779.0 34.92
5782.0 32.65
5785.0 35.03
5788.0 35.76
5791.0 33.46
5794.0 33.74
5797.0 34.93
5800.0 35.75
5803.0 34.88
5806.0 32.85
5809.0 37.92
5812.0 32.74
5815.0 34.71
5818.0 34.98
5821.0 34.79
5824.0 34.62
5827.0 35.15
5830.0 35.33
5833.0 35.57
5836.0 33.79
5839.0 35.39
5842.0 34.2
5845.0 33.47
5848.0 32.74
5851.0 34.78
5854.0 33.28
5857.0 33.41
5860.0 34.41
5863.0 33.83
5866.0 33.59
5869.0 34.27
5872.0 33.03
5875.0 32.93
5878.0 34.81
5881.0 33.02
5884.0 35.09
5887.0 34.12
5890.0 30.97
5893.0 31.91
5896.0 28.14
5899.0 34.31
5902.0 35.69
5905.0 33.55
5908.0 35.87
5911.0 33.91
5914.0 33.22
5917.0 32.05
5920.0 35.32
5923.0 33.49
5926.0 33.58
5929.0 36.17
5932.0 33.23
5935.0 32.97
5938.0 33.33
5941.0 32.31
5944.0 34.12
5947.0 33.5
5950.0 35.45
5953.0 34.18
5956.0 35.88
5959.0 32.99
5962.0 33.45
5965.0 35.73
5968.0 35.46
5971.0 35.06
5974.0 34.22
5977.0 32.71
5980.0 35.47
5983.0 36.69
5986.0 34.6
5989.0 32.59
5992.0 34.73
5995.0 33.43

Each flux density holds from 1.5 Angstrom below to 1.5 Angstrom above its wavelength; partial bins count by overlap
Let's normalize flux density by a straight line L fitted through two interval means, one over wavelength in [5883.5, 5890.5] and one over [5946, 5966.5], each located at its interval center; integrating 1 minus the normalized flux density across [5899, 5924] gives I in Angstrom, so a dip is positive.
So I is -0.2 Angstrom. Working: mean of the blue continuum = 33.5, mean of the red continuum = 34.5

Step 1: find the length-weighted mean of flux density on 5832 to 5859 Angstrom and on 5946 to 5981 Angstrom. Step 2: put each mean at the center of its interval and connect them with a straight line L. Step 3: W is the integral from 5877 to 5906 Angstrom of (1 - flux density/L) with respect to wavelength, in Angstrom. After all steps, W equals 0.9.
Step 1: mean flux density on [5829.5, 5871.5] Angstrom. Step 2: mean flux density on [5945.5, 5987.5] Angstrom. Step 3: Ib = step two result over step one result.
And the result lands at 1.0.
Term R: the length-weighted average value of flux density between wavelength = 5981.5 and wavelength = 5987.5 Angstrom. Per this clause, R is 35.6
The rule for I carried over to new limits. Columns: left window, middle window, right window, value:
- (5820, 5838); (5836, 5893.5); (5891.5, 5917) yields 0.73 Angstrom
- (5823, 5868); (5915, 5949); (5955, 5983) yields 0.84 Angstrom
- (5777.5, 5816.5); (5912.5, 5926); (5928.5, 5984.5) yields 0.34 Angstrom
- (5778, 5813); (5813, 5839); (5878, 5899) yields -0.73 Angstrom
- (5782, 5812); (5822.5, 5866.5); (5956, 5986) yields 0.57 Angstrom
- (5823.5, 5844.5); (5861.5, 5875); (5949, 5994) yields 0.45 Angstrom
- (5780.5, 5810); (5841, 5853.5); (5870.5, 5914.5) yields 0.08 Angstrom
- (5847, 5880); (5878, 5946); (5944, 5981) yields 1.20 Angstrom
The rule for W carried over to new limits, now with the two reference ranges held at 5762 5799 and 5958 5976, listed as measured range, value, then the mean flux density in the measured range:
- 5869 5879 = 0.2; 33.6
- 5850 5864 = 0.2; 33.9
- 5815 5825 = -0.1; 34.8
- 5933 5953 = 0.5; 33.6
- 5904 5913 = 0.0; 34.4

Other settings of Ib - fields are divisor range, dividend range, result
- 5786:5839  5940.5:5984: 0.99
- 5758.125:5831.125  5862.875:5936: 0.97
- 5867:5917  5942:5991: 1.03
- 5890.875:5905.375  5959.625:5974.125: 1.07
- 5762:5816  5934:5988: 0.99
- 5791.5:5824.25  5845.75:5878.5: 0.97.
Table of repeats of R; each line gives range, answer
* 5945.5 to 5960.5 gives 34.4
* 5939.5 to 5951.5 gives 33.8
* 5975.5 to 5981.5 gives 34.1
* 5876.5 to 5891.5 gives 33.6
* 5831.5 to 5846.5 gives 34.5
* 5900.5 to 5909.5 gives 35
